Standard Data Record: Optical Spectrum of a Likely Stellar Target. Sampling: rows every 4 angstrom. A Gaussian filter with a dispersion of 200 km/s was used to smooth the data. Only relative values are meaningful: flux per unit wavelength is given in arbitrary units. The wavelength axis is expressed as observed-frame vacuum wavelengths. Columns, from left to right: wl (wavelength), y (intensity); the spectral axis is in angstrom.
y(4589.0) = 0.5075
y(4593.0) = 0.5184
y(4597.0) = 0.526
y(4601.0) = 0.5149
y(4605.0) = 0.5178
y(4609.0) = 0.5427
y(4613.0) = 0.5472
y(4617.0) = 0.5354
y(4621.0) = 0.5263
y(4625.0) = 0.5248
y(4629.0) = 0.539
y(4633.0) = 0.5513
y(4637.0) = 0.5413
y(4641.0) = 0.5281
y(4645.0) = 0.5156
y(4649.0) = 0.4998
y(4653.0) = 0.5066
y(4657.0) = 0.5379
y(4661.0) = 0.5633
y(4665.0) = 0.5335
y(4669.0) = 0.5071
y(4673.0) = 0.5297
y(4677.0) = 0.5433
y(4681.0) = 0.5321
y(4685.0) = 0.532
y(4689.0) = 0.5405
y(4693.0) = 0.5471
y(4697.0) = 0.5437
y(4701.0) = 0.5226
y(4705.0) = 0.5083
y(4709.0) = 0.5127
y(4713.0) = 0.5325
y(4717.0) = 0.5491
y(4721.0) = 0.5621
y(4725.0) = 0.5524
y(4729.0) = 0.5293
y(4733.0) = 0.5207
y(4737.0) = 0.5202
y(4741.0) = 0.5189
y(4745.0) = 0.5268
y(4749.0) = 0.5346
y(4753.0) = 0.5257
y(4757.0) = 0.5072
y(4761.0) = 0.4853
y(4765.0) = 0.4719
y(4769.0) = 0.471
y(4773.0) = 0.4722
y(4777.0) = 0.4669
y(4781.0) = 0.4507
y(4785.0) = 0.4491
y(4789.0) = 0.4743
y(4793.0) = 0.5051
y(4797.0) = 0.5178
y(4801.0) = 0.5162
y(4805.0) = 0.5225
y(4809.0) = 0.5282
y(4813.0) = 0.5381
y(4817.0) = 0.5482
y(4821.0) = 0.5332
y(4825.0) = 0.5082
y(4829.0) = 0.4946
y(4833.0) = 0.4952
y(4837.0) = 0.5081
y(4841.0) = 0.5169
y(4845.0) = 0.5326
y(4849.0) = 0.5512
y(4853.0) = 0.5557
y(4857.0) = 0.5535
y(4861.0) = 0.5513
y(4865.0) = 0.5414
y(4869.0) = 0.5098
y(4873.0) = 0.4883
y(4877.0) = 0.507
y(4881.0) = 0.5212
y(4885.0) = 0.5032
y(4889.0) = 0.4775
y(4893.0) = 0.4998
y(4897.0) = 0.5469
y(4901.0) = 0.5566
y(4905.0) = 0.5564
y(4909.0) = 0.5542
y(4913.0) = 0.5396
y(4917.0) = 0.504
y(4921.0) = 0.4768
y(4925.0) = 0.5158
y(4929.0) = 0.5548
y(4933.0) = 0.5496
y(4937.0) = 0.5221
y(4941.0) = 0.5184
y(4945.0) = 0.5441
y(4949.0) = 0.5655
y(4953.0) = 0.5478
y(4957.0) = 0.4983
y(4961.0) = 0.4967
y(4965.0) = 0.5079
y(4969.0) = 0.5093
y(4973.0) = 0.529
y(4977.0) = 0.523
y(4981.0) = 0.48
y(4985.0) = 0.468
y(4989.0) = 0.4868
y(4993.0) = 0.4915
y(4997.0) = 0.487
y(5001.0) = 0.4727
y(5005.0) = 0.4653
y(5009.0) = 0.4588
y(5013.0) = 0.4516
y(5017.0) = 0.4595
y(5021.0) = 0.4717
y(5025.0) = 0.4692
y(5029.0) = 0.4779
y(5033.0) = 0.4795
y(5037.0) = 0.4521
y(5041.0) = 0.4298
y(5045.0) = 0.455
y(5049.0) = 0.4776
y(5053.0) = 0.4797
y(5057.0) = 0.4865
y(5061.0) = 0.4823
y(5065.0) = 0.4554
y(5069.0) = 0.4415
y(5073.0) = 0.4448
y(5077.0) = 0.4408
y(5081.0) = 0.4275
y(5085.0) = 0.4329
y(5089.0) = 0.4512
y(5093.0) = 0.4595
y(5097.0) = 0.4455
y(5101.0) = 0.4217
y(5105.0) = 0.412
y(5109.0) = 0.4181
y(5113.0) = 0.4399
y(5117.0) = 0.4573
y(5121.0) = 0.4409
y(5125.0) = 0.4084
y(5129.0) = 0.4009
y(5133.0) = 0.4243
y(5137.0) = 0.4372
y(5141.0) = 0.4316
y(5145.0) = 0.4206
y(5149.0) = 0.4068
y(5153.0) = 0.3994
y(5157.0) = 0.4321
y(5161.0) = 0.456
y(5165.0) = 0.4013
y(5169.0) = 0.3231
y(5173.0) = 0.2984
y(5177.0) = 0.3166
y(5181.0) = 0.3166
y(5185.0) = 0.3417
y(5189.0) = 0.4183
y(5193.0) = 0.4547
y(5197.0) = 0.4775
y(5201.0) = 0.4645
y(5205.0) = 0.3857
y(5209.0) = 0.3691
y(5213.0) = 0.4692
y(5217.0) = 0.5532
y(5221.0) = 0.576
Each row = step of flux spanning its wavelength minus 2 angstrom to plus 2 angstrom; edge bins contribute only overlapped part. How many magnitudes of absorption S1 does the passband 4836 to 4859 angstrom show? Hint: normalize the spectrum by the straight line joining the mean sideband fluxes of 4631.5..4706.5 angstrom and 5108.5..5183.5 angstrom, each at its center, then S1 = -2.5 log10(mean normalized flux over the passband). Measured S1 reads -0.118 mag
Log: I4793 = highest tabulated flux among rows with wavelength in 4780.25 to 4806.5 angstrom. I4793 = 0.5225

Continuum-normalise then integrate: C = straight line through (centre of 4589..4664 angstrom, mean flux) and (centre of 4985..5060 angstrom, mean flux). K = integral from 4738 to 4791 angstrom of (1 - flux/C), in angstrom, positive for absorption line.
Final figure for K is 2.0 angstrom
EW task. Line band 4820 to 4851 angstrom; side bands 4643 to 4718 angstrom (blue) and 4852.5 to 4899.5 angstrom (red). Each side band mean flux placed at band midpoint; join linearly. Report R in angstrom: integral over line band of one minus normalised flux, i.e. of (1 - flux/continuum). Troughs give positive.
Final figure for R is 0.3 angstrom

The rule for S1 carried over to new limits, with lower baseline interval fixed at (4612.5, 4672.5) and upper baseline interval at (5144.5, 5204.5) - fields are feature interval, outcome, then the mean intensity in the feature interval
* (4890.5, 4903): -0.15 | 0.532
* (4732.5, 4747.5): -0.04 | 0.522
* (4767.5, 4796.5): 0.05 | 0.472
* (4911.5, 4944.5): -0.15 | 0.523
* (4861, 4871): -0.12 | 0.531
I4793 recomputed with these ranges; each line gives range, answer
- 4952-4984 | 0.5478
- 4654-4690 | 0.5633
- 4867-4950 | 0.5655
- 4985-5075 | 0.4915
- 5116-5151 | 0.4573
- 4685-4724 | 0.5621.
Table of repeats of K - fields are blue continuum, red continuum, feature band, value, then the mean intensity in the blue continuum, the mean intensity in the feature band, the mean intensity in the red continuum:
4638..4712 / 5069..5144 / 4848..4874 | -2.7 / 0.528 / 0.537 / 0.433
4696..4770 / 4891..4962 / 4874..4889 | 0.7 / 0.521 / 0.505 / 0.531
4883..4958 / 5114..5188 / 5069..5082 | 0.0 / 0.528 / 0.439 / 0.396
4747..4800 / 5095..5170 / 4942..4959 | -3.1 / 0.488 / 0.538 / 0.421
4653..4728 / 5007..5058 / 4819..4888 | -2.7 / 0.535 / 0.521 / 0.465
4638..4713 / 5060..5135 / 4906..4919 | -1.6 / 0.528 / 0.534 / 0.436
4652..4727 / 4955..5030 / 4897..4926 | -1.9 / 0.535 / 0.531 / 0.485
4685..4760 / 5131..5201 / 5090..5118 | -1.2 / 0.53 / 0.436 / 0.399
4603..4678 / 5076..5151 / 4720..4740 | -0.9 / 0.531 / 0.535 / 0.43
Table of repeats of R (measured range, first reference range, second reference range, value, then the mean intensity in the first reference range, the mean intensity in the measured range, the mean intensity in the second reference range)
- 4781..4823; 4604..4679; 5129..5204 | -1.6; 0.531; 0.51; 0.401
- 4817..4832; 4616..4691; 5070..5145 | -0.7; 0.531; 0.516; 0.433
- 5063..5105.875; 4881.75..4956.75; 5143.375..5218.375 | 1.0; 0.529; 0.44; 0.404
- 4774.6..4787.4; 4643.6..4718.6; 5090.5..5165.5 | 1.3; 0.529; 0.457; 0.428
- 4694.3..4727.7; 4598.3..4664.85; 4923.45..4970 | -0.3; 0.531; 0.536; 0.528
